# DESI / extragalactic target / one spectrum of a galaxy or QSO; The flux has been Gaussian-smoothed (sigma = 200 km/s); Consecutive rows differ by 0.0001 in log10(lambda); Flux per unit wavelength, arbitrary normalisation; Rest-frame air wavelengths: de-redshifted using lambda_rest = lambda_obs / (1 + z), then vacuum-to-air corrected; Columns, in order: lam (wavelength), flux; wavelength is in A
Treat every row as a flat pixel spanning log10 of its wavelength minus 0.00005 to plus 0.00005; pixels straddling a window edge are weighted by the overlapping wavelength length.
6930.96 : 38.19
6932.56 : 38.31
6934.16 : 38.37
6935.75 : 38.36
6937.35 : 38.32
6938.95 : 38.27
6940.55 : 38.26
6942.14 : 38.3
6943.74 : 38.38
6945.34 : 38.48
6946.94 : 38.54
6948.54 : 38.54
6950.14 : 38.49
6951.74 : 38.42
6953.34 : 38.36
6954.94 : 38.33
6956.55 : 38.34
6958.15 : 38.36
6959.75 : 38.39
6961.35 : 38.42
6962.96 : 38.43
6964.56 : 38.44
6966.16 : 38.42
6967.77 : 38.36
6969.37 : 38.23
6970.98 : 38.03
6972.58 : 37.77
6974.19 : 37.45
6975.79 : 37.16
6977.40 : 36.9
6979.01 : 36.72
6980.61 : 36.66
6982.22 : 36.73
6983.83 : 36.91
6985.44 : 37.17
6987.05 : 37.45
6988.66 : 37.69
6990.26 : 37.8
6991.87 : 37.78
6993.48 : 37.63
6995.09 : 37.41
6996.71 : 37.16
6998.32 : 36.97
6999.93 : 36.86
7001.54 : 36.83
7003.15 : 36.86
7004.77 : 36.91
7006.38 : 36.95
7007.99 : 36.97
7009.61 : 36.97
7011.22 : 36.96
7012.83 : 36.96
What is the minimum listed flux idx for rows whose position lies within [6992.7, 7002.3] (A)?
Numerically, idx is 36.83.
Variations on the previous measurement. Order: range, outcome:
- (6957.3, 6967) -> 38.36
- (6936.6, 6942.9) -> 38.26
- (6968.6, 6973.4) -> 37.77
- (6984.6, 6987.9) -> 37.17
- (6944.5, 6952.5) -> 38.42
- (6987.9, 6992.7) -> 37.69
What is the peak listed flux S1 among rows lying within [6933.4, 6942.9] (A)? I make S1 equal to 38.37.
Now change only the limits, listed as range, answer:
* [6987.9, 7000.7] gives 37.8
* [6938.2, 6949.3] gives 38.54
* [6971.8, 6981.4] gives 37.77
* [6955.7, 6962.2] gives 38.42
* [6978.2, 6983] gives 36.73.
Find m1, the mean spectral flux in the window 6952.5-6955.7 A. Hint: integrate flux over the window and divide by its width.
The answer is 38.4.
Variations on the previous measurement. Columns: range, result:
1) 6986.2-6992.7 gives 37.7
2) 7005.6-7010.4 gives 36.9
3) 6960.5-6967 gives 38.4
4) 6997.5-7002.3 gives 36.9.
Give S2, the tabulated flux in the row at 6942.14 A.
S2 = 38.3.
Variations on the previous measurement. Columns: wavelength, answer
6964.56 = 38.44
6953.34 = 38.36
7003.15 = 36.86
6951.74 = 38.42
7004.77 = 36.91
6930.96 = 38.19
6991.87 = 37.78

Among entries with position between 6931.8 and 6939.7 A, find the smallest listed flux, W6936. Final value 38.27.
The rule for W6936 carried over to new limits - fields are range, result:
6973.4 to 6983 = 36.66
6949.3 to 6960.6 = 38.33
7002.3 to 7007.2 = 36.86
